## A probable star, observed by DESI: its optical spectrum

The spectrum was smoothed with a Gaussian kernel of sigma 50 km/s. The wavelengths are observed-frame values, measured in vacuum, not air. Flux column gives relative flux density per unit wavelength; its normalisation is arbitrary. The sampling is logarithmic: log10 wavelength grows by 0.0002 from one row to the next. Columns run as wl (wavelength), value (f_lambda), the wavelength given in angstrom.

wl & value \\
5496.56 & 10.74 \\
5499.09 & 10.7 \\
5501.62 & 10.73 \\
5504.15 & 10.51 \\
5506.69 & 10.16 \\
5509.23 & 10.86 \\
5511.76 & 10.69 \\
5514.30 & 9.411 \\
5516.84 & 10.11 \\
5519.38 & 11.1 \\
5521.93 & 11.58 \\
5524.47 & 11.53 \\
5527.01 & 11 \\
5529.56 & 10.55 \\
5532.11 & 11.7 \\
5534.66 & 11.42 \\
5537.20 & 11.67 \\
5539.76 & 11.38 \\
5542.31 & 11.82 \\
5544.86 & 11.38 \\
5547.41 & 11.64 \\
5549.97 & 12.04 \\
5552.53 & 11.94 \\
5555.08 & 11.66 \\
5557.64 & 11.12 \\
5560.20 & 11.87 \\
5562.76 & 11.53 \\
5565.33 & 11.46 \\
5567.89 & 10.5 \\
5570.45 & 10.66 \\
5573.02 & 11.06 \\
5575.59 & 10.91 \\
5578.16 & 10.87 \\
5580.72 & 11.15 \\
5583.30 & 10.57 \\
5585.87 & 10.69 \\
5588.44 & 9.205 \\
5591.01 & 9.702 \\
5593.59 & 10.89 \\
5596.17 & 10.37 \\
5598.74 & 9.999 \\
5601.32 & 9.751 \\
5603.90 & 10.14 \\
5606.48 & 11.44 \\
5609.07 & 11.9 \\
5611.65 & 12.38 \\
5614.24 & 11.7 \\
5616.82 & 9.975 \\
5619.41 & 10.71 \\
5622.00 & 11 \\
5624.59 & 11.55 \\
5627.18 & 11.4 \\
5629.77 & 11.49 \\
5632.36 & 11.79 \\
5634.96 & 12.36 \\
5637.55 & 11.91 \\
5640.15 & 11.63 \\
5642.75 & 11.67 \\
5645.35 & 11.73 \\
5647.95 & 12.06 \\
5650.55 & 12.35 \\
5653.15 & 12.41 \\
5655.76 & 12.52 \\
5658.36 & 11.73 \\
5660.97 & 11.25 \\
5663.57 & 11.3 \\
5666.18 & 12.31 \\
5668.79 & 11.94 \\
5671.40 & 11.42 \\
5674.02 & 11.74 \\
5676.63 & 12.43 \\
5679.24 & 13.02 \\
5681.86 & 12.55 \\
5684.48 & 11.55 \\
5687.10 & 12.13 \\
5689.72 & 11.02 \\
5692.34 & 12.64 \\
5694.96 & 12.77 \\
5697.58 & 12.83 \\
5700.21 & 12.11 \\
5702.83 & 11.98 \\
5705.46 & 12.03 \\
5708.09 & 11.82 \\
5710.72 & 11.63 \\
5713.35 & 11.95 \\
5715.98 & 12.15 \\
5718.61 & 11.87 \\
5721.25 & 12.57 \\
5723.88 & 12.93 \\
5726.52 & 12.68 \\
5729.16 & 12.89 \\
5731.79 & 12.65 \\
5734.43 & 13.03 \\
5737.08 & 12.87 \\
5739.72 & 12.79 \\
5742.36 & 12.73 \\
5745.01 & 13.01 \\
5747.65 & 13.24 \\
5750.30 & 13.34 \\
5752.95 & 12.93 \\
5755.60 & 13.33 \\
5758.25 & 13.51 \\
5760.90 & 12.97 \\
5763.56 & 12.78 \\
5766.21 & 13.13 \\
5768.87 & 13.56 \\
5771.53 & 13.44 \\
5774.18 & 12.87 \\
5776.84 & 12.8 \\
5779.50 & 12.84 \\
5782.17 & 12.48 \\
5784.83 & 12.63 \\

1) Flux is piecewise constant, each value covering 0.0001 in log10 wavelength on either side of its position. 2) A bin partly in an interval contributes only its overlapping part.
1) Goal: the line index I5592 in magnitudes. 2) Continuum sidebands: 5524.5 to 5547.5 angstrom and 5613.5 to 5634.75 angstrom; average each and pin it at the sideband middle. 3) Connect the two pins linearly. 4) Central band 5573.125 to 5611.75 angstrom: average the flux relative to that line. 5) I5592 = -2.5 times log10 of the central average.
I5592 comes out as 0.067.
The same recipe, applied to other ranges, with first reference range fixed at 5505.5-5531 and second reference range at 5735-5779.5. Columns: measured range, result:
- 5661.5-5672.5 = 0.04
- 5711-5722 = 0.05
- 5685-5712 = 0.04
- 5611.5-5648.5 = 0.03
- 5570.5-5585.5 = 0.04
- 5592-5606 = 0.12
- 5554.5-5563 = -0.04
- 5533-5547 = -0.06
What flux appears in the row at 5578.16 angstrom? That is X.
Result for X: 10.87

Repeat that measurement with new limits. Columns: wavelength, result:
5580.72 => 11.15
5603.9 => 10.14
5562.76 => 11.53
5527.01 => 11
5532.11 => 11.7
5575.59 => 10.91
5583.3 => 10.57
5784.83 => 12.63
